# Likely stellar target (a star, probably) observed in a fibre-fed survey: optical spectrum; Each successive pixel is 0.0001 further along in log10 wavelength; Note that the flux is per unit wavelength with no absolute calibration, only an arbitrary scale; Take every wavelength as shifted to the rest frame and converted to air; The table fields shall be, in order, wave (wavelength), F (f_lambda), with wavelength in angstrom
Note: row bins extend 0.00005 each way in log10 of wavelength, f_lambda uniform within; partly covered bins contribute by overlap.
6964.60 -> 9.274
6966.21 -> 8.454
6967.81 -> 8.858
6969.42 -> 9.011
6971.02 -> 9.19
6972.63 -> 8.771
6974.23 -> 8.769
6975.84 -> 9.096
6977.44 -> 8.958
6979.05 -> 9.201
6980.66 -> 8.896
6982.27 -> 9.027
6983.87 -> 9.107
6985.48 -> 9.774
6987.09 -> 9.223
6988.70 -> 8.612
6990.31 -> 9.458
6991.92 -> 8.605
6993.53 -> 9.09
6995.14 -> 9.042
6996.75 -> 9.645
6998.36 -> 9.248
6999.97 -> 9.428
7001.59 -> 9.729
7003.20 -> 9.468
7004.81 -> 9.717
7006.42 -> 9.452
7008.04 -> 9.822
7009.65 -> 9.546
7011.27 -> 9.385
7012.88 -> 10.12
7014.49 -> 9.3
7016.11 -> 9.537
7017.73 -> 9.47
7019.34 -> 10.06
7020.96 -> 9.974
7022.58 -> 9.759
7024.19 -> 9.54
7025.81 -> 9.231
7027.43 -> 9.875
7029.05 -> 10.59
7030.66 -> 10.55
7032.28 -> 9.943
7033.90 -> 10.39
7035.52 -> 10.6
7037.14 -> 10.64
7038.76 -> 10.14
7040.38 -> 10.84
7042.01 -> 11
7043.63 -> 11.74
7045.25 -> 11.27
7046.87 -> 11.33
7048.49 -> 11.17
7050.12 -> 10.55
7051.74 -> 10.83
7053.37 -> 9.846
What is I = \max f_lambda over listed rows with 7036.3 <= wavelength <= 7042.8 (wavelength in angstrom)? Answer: 11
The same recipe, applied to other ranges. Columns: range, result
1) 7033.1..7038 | 10.64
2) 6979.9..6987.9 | 9.774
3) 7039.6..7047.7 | 11.74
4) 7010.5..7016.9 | 10.12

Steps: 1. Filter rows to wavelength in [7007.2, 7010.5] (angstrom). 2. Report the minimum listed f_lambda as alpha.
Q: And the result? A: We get 9.546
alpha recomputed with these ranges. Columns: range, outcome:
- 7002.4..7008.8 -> 9.452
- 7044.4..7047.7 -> 11.27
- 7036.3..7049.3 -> 10.14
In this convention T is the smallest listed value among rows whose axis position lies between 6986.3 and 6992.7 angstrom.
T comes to 8.605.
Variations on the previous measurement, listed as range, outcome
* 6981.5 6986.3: 9.027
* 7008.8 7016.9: 9.3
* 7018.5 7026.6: 9.231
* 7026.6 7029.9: 9.875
